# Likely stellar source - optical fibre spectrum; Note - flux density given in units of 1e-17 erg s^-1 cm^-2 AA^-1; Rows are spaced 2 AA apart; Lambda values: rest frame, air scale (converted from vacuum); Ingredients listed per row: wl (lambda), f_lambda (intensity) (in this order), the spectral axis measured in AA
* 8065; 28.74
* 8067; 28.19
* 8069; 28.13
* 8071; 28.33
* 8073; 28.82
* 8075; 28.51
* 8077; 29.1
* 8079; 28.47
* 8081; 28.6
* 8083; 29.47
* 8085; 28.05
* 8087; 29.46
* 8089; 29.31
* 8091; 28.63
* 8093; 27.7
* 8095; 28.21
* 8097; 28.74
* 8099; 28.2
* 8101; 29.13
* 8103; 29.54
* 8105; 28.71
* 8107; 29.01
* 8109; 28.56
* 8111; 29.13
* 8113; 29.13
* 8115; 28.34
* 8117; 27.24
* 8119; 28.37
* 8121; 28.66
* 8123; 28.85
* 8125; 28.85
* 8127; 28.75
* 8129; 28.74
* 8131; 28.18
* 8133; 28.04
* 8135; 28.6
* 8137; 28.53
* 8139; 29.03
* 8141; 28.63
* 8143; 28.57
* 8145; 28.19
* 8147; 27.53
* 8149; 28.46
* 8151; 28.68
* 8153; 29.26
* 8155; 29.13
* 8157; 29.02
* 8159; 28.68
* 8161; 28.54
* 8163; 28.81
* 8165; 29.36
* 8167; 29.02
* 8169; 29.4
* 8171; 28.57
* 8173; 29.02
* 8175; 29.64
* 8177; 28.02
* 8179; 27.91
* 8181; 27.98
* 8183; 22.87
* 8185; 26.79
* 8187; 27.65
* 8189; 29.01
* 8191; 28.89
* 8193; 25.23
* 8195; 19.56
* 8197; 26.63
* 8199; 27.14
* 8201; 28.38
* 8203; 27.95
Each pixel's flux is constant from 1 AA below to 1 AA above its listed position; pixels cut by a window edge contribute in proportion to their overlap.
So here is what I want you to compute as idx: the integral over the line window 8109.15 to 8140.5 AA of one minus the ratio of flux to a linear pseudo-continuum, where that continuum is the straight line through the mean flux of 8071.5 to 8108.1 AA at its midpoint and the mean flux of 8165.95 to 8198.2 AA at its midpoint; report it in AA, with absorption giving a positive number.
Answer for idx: -0.4 AA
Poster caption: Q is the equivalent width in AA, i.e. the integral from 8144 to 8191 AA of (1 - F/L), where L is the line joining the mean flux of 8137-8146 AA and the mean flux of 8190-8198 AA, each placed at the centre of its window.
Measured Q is -2.63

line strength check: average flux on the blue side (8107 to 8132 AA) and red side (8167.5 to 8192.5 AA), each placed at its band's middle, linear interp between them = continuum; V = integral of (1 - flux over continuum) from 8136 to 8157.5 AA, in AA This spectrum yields -0.3 AA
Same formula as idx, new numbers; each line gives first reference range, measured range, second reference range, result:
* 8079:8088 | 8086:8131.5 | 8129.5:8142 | 0.0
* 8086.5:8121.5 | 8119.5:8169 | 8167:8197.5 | -1.4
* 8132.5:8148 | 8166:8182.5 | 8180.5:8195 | -1.0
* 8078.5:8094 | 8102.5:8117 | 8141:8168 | 0.0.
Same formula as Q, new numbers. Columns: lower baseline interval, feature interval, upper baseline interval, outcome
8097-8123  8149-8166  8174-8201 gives -0.9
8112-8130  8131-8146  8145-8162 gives 0.1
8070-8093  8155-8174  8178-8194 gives -1.1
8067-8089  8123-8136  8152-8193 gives 0.0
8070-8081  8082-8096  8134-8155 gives 0.0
